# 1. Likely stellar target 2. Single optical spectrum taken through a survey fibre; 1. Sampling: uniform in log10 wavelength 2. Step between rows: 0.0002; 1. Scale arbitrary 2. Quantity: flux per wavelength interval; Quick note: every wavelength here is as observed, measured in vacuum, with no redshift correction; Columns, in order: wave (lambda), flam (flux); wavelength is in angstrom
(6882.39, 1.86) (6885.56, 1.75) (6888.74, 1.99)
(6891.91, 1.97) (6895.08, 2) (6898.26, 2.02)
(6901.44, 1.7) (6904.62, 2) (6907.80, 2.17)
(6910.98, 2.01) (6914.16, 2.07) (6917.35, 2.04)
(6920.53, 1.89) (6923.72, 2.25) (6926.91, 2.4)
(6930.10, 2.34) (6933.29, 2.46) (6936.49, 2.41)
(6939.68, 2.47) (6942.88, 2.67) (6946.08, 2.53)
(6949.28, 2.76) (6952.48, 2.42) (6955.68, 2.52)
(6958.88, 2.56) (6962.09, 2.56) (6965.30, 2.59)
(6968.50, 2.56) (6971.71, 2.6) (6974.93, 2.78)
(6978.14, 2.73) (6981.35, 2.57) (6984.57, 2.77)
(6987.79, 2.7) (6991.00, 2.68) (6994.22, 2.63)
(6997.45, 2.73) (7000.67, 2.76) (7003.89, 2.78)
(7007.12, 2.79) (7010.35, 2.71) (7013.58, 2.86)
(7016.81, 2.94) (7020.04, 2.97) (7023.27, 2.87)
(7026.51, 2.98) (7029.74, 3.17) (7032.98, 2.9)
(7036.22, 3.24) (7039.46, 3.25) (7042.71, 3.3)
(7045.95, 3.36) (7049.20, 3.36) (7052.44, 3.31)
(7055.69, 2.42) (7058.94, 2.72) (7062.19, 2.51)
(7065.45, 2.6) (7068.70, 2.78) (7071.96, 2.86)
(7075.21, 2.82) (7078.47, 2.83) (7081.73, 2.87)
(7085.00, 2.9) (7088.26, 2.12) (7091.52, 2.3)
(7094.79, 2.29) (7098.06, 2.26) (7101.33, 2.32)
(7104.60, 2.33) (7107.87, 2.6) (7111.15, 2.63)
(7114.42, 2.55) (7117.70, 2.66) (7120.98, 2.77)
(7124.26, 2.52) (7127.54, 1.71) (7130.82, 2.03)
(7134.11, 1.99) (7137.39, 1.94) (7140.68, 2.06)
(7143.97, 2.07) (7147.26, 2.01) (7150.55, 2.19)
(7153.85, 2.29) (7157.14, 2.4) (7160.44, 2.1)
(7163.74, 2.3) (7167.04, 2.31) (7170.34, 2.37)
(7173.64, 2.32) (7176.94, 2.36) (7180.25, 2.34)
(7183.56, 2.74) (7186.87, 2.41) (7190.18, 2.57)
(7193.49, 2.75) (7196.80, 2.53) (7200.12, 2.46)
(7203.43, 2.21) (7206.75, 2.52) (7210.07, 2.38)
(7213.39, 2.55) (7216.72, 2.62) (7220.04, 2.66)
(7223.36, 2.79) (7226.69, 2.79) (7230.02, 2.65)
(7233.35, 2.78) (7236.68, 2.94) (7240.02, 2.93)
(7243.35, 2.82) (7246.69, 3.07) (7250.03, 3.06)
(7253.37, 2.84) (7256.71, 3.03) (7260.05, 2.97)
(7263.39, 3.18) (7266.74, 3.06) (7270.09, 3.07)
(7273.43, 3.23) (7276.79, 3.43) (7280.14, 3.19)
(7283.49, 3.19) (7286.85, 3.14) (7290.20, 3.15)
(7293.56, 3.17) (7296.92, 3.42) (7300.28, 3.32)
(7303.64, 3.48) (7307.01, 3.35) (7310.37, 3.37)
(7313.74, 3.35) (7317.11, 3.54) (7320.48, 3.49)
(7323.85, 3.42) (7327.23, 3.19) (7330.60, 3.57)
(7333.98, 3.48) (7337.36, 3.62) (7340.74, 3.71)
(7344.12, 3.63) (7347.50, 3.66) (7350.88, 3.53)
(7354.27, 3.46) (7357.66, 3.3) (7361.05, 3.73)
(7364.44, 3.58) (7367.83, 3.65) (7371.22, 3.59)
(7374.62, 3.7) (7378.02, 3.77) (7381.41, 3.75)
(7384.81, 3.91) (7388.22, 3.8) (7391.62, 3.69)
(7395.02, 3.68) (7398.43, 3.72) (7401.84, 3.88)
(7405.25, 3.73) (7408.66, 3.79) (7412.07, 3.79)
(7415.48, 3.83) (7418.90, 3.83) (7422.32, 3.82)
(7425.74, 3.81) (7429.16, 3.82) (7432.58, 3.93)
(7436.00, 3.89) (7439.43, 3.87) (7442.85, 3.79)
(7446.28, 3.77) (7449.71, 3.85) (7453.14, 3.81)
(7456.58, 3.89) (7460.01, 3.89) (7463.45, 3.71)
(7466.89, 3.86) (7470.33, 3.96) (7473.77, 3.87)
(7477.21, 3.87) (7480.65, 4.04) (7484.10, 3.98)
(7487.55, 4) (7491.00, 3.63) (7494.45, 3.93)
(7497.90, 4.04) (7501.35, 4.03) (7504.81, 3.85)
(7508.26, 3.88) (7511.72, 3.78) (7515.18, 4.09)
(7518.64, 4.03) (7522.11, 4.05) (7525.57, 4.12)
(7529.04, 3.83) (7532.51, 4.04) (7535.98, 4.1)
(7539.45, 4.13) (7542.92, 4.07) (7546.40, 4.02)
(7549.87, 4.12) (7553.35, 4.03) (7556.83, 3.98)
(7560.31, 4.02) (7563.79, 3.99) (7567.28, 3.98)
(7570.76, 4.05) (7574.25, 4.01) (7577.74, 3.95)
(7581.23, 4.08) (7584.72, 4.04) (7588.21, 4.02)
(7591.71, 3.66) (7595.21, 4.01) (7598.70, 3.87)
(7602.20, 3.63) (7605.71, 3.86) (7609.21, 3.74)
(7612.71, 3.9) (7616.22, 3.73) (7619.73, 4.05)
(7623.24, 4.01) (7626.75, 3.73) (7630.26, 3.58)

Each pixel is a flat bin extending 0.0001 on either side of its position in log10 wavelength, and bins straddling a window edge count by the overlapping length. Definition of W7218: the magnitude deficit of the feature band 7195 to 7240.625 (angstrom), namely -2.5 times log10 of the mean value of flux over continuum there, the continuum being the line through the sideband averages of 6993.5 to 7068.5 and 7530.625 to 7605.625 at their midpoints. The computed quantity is 0.25 mag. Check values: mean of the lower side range 2.92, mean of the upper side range 3.99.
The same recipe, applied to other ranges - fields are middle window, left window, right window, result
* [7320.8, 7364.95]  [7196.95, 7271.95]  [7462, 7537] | -0.09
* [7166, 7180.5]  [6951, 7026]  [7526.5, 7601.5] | 0.31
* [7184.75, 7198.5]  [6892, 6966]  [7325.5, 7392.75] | 0.20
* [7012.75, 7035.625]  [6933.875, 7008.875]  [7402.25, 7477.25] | -0.08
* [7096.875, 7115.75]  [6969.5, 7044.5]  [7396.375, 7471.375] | 0.25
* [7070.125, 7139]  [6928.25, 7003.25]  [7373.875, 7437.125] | 0.21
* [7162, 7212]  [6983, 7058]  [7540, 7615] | 0.31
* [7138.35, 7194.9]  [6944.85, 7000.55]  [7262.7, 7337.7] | 0.29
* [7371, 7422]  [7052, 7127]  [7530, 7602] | -0.08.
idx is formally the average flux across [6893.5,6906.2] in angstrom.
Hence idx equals 1.93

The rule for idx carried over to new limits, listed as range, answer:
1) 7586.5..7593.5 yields 3.84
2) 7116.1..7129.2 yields 2.41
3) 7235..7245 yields 2.9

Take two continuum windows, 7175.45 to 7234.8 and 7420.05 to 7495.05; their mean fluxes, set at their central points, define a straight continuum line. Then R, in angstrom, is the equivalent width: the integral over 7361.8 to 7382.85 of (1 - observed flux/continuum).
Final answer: -1.6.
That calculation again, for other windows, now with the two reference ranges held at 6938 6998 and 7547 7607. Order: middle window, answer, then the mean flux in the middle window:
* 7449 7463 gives -0.58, 3.85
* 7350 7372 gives -0.39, 3.55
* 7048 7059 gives -0.63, 2.97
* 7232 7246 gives 1.45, 2.88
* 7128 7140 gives 4.10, 1.97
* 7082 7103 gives 3.60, 2.4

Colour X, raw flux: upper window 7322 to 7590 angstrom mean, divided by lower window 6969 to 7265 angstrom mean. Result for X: 1.5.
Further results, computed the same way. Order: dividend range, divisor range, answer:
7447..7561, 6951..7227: 1.53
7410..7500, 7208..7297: 1.31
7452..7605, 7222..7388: 1.19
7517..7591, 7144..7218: 1.69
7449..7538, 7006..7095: 1.37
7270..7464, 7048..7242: 1.44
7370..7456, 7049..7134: 1.49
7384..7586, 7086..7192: 1.69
